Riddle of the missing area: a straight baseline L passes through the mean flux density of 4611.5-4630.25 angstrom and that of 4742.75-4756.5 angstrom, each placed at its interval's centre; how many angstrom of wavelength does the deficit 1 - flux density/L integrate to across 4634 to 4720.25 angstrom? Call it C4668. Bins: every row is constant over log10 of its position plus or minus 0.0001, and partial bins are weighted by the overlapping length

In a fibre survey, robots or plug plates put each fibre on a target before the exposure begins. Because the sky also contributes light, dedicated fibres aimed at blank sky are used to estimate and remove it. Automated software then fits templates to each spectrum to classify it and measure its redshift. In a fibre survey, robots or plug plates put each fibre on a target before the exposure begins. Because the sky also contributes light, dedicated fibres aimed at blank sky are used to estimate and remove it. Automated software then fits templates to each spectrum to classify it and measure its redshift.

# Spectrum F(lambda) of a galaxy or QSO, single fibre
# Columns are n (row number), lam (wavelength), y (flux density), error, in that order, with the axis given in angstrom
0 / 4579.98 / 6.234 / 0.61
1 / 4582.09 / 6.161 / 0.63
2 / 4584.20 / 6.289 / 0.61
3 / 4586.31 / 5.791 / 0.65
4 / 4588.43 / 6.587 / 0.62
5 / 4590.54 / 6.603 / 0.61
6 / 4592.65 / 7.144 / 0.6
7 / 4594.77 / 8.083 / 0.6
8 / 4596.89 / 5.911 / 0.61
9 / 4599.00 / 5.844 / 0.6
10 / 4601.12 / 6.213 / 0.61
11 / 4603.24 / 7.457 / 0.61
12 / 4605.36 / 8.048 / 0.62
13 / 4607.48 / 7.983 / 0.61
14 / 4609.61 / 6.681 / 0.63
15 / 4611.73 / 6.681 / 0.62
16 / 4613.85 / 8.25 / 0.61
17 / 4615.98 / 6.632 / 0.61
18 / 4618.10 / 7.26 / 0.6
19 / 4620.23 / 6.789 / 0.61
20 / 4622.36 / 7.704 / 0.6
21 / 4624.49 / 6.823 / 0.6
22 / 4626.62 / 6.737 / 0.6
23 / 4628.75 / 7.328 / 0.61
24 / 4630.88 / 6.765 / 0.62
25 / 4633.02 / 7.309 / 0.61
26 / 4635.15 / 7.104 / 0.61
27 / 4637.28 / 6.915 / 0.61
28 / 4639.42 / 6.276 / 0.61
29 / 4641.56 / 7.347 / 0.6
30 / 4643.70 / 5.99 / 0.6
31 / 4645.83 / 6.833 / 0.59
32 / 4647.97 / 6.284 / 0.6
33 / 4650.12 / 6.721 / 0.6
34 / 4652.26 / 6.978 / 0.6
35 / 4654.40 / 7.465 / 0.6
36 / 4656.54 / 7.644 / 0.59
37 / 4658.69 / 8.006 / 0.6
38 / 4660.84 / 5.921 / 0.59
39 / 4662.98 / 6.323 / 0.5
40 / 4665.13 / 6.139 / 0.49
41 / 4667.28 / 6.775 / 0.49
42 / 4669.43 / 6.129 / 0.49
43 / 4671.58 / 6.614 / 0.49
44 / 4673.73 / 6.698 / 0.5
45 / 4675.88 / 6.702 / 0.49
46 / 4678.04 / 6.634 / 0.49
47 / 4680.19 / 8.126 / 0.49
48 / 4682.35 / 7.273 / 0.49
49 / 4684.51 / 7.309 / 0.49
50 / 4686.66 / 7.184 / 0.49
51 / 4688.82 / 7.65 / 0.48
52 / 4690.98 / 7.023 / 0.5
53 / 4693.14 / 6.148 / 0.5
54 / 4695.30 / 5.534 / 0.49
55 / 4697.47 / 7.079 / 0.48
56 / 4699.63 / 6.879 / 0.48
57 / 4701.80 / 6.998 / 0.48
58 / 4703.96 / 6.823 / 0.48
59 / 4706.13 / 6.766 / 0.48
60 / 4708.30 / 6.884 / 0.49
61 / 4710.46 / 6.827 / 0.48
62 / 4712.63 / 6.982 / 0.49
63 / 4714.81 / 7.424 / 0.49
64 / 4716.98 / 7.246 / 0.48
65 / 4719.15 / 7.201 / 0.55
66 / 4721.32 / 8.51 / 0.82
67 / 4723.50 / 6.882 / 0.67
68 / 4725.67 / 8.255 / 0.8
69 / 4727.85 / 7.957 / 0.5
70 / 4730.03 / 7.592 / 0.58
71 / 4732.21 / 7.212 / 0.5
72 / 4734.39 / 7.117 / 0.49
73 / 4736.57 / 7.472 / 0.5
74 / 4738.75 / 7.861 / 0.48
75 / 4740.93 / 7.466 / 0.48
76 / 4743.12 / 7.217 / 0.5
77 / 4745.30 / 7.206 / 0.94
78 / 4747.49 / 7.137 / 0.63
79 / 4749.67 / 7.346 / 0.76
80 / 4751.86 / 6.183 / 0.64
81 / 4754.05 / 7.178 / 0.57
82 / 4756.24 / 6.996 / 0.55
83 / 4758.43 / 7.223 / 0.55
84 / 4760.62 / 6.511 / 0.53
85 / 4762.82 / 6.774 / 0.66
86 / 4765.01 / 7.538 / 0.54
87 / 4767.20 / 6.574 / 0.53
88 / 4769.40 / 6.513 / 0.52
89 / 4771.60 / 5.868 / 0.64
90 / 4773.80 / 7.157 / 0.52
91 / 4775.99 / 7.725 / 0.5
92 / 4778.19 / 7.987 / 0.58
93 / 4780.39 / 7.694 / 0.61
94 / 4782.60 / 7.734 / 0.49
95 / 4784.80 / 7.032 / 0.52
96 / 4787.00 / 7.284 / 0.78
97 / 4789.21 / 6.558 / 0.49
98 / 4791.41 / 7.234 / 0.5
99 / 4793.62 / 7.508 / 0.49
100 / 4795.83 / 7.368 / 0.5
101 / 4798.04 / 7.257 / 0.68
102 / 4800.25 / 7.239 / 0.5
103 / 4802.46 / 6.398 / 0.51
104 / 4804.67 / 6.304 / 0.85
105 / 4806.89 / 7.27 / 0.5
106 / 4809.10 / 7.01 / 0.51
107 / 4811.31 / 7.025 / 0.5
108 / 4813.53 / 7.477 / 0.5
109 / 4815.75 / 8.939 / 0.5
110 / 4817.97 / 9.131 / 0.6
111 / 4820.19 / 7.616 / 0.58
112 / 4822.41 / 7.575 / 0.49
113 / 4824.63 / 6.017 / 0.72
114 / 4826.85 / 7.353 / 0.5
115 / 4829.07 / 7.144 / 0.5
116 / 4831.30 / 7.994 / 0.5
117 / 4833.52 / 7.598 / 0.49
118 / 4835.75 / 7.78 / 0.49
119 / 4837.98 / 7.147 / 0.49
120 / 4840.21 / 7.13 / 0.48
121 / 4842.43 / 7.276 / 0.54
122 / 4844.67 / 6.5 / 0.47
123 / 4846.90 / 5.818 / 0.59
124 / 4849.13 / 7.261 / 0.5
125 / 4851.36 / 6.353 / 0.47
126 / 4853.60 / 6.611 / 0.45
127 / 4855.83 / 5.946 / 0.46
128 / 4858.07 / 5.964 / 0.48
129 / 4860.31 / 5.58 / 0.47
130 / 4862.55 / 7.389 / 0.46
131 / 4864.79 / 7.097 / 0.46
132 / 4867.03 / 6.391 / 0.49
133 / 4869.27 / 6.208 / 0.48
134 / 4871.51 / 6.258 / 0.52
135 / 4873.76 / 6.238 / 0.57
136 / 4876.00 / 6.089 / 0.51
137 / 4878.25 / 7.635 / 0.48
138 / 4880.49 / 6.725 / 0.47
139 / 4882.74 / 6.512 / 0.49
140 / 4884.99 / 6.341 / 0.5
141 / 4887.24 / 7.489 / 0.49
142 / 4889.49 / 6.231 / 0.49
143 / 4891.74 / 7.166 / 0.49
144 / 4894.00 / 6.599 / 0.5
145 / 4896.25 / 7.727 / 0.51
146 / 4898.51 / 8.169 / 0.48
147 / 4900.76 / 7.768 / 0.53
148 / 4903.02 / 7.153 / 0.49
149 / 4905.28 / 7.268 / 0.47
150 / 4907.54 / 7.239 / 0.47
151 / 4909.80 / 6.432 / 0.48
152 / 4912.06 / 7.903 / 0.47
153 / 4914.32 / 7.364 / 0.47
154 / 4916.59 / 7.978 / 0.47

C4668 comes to 2.7 angstrom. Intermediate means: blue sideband 7.15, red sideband 7.03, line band 6.87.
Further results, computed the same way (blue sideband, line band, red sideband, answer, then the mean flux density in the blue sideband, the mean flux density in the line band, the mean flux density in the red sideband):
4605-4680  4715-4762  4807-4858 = -1.73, 6.93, 7.32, 7.19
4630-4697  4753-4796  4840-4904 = -2.11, 6.83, 7.12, 6.74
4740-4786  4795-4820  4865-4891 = -1.86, 7.1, 7.41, 6.59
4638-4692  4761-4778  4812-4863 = 0.23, 6.88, 6.92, 7.11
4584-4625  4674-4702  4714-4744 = 1.47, 6.95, 6.95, 7.53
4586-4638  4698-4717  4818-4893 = -0.09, 7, 6.97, 6.83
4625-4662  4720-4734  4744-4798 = -1.31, 6.92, 7.69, 7.1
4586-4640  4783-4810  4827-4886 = -1.02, 6.98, 7.06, 6.74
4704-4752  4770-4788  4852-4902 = -0.43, 7.32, 7.29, 6.73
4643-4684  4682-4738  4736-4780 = -1.67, 6.82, 7.17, 7.1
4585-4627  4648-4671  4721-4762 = 1.02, 6.96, 6.78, 7.3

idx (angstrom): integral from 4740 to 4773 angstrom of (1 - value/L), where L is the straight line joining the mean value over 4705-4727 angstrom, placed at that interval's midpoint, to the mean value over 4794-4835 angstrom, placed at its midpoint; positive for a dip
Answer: 1.89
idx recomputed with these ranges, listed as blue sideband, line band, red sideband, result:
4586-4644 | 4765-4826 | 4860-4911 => -3.00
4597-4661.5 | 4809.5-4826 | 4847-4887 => -2.59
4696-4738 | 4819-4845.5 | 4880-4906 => -0.44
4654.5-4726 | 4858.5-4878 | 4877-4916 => 1.90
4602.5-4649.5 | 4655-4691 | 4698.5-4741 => 1.14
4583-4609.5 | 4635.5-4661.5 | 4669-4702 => -0.11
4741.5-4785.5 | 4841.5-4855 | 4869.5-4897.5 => 0.45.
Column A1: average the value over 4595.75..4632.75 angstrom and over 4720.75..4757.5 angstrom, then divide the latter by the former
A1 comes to 1.05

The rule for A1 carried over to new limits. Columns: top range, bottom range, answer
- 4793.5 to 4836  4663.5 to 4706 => 1.08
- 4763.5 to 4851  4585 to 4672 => 1.05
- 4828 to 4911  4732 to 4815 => 0.96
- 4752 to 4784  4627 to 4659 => 1.02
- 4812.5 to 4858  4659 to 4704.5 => 1.06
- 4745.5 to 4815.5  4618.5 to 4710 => 1.03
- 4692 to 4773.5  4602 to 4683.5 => 1.01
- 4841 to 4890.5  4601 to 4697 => 0.94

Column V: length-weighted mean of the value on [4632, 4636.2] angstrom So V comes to 7.21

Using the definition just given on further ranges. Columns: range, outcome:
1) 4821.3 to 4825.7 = 6.81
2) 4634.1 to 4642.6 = 6.91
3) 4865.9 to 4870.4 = 6.31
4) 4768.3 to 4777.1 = 6.82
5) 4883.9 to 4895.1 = 6.76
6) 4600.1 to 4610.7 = 7.28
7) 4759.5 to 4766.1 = 6.94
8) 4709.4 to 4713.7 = 6.9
